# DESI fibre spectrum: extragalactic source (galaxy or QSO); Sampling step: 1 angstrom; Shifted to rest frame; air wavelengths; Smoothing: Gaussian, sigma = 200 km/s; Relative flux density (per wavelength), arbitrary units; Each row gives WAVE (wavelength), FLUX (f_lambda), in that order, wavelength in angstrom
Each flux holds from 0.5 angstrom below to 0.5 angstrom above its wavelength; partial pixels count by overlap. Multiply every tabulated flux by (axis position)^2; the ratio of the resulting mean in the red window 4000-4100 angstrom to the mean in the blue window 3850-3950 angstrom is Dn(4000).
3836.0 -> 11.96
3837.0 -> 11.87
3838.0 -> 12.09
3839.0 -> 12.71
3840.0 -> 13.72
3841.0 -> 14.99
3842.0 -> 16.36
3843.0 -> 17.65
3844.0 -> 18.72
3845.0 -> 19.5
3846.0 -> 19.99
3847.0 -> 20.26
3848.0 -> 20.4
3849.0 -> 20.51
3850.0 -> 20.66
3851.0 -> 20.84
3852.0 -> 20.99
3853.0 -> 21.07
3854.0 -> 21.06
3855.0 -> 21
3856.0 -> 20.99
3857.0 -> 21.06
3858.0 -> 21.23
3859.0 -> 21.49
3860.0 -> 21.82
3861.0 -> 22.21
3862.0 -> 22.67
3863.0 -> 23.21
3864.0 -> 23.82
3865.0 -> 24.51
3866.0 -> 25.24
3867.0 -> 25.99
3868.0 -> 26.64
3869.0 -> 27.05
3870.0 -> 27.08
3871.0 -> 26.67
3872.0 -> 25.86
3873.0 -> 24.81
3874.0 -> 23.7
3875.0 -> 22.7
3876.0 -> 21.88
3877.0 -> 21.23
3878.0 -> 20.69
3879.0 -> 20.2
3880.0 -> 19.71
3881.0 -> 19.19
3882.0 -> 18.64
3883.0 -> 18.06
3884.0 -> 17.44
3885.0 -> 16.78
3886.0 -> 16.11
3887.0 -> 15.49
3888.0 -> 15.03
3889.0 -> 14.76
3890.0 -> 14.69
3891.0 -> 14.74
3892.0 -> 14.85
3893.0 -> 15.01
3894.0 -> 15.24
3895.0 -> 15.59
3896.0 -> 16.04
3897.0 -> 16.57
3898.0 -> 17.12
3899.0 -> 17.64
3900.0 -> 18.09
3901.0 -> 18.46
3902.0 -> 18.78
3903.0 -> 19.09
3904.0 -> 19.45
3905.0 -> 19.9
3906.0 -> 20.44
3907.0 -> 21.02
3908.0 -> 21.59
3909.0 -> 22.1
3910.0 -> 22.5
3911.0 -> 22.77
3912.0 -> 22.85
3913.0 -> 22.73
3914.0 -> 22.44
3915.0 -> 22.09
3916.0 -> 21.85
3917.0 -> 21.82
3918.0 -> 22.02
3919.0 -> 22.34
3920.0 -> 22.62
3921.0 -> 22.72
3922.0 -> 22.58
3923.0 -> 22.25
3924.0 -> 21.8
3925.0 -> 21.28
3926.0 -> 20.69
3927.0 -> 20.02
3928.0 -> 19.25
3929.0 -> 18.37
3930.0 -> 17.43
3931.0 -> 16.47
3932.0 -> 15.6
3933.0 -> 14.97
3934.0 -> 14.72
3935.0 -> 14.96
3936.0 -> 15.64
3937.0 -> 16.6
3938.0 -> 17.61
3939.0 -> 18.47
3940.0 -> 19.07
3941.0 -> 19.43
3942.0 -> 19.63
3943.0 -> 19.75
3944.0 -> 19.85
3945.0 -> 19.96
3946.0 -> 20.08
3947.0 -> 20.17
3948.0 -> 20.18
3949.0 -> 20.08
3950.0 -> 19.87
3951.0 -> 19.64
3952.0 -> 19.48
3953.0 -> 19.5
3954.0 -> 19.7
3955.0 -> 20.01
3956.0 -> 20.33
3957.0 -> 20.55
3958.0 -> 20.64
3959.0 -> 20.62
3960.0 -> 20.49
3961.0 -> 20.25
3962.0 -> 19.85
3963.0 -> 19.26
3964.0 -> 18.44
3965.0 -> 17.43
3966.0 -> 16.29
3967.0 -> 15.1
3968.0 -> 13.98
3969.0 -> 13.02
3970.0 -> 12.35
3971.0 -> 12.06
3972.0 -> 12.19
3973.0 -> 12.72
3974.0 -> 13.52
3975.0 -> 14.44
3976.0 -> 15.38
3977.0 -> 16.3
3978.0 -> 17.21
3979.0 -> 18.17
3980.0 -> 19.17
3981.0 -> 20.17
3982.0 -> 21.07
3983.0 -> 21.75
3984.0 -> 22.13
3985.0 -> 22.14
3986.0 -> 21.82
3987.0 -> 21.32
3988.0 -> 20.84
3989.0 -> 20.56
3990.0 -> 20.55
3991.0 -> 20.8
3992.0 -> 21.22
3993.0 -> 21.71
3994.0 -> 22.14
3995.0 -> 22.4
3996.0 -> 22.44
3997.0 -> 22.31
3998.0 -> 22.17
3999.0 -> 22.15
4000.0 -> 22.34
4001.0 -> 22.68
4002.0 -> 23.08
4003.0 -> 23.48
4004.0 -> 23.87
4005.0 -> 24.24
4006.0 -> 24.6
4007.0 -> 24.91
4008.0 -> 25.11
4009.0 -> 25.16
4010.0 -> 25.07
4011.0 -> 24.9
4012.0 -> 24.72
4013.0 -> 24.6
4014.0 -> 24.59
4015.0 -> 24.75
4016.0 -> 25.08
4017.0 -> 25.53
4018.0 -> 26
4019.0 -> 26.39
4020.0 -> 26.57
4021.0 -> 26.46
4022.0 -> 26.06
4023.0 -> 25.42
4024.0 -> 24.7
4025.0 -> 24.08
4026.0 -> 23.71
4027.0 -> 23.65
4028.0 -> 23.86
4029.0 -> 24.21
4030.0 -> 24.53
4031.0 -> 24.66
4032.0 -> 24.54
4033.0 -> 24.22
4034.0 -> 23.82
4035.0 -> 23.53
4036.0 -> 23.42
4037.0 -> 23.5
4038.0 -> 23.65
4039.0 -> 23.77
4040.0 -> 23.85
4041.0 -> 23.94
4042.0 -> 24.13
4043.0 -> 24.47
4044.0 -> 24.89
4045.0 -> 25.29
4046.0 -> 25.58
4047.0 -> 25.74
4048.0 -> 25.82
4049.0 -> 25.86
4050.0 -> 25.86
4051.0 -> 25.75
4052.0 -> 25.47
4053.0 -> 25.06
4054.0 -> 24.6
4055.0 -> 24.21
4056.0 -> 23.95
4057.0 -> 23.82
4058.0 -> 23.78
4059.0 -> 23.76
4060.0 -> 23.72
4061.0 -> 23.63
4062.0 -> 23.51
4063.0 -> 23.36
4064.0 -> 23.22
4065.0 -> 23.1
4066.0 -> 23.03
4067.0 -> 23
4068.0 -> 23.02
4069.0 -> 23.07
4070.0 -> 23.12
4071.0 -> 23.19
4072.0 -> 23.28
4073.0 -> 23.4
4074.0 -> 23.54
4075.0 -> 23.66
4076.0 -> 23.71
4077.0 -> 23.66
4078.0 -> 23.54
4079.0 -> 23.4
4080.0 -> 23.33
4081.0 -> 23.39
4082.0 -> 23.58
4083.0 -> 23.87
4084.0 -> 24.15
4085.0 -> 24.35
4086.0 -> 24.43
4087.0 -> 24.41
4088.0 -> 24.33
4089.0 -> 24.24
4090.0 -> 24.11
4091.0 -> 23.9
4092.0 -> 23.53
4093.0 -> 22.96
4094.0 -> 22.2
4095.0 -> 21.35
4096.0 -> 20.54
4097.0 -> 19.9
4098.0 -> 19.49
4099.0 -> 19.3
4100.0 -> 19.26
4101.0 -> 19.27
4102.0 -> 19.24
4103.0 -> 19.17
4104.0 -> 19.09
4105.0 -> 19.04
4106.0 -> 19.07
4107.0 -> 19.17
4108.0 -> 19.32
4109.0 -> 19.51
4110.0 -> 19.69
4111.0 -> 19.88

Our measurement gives 1.3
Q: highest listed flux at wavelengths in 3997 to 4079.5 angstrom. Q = 26.57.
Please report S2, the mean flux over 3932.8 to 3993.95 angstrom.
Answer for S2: 18.5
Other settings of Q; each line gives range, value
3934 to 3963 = 20.64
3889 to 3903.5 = 19.09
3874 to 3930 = 23.7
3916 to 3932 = 22.72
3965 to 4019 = 26.39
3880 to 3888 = 19.71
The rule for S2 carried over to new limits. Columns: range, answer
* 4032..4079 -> 24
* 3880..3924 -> 19.1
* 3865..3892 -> 20.7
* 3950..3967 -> 19.4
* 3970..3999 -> 19.2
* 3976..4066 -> 23.5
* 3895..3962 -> 19.7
